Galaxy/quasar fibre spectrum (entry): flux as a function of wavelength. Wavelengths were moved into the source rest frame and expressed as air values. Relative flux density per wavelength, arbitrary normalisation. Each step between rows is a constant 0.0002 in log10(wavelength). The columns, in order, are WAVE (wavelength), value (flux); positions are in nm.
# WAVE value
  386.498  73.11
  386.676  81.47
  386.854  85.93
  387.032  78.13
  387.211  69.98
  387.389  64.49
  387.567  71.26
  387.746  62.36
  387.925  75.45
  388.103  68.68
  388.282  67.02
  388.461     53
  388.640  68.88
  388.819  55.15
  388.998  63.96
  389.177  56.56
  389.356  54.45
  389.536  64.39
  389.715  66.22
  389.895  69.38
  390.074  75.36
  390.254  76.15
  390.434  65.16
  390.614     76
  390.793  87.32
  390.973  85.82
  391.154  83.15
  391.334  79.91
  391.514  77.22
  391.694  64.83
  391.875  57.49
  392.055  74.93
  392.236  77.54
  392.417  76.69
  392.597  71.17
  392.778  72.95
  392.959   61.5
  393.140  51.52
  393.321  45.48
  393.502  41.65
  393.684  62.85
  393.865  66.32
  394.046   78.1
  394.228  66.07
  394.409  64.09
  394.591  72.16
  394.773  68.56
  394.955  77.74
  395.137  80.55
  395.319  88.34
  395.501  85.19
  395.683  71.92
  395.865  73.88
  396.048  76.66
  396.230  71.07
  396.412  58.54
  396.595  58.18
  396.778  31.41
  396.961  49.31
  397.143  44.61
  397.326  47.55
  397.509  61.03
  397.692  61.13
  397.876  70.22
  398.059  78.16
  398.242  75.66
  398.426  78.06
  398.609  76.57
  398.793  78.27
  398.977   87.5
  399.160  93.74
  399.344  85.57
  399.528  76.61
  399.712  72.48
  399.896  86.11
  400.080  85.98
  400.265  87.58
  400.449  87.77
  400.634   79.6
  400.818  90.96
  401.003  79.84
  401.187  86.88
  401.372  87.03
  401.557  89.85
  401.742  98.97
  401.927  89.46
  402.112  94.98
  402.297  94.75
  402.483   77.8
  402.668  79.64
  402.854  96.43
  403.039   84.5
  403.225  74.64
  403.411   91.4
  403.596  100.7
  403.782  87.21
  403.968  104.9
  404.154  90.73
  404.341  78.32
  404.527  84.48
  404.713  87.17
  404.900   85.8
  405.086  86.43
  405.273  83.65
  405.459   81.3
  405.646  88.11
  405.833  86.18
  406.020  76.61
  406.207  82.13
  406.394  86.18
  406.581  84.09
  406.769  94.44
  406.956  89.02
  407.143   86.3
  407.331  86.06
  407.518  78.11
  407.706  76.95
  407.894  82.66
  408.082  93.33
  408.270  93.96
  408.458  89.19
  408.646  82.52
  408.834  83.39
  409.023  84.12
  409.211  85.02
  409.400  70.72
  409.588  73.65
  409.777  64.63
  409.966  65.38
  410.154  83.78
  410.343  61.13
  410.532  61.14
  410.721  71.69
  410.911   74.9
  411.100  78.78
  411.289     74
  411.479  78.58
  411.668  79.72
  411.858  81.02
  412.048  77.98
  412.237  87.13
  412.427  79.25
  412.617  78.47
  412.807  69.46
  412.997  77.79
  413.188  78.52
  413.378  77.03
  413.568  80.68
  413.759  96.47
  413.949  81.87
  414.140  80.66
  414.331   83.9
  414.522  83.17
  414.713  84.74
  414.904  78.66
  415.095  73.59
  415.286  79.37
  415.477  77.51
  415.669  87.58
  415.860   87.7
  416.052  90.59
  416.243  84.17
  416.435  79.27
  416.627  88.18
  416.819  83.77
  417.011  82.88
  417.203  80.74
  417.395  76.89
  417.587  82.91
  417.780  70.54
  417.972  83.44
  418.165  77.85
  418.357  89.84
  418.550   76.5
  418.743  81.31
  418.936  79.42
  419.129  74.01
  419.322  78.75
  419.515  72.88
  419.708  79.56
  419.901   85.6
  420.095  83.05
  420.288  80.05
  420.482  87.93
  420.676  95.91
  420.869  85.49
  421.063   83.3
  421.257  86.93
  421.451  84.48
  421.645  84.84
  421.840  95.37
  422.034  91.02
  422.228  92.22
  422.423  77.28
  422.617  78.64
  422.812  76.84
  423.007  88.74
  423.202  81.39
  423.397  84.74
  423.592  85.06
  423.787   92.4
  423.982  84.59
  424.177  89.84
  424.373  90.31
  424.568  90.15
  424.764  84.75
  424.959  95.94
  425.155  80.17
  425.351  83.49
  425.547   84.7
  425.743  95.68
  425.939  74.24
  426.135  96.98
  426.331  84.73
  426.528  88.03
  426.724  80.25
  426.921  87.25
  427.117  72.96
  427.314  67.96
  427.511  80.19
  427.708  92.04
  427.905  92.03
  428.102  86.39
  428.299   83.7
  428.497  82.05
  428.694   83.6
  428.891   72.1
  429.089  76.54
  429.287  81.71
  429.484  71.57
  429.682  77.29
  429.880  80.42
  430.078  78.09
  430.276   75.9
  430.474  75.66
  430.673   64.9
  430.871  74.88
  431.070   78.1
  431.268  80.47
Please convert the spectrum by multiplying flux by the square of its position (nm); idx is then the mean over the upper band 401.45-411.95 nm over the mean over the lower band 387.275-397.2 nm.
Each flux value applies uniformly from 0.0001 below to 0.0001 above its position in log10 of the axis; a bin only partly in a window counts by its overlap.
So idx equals 1.33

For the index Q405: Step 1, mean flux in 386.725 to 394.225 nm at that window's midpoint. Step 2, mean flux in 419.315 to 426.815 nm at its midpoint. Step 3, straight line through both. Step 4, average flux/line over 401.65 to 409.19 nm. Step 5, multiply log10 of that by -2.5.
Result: -0.14 mag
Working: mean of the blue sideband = 68.4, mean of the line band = 86.9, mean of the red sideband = 85.6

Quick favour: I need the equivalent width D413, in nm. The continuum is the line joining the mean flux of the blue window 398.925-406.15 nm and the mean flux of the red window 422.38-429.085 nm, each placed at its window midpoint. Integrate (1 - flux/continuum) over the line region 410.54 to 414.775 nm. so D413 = 0.31 nm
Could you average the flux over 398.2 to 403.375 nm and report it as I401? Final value 85.1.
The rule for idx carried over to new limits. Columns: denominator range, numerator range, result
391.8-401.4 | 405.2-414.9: 1.20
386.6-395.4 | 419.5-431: 1.42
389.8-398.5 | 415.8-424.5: 1.39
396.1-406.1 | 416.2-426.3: 1.16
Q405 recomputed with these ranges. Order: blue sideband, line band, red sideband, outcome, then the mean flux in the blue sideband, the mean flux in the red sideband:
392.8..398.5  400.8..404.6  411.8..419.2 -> -0.24 mag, 65.1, 81.2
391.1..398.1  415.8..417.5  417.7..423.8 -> -0.04 mag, 66.5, 83.2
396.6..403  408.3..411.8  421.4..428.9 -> 0.07 mag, 78.1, 85.2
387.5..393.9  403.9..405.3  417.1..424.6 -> -0.17 mag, 67.4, 83.6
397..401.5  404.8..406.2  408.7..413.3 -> -0.10 mag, 77.3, 75.9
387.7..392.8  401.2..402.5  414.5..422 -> -0.21 mag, 69.9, 82.6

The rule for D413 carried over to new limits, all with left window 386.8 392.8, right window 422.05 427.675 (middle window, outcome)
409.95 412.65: 0.12 nm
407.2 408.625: -0.14 nm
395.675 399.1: 0.36 nm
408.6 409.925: 0.02 nm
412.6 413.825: 0.01 nm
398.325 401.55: -0.40 nm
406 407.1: -0.12 nm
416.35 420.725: 0.05 nm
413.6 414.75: -0.06 nm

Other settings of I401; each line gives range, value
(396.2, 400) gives 68.7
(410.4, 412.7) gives 76.6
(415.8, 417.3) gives 84.6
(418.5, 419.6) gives 77.2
